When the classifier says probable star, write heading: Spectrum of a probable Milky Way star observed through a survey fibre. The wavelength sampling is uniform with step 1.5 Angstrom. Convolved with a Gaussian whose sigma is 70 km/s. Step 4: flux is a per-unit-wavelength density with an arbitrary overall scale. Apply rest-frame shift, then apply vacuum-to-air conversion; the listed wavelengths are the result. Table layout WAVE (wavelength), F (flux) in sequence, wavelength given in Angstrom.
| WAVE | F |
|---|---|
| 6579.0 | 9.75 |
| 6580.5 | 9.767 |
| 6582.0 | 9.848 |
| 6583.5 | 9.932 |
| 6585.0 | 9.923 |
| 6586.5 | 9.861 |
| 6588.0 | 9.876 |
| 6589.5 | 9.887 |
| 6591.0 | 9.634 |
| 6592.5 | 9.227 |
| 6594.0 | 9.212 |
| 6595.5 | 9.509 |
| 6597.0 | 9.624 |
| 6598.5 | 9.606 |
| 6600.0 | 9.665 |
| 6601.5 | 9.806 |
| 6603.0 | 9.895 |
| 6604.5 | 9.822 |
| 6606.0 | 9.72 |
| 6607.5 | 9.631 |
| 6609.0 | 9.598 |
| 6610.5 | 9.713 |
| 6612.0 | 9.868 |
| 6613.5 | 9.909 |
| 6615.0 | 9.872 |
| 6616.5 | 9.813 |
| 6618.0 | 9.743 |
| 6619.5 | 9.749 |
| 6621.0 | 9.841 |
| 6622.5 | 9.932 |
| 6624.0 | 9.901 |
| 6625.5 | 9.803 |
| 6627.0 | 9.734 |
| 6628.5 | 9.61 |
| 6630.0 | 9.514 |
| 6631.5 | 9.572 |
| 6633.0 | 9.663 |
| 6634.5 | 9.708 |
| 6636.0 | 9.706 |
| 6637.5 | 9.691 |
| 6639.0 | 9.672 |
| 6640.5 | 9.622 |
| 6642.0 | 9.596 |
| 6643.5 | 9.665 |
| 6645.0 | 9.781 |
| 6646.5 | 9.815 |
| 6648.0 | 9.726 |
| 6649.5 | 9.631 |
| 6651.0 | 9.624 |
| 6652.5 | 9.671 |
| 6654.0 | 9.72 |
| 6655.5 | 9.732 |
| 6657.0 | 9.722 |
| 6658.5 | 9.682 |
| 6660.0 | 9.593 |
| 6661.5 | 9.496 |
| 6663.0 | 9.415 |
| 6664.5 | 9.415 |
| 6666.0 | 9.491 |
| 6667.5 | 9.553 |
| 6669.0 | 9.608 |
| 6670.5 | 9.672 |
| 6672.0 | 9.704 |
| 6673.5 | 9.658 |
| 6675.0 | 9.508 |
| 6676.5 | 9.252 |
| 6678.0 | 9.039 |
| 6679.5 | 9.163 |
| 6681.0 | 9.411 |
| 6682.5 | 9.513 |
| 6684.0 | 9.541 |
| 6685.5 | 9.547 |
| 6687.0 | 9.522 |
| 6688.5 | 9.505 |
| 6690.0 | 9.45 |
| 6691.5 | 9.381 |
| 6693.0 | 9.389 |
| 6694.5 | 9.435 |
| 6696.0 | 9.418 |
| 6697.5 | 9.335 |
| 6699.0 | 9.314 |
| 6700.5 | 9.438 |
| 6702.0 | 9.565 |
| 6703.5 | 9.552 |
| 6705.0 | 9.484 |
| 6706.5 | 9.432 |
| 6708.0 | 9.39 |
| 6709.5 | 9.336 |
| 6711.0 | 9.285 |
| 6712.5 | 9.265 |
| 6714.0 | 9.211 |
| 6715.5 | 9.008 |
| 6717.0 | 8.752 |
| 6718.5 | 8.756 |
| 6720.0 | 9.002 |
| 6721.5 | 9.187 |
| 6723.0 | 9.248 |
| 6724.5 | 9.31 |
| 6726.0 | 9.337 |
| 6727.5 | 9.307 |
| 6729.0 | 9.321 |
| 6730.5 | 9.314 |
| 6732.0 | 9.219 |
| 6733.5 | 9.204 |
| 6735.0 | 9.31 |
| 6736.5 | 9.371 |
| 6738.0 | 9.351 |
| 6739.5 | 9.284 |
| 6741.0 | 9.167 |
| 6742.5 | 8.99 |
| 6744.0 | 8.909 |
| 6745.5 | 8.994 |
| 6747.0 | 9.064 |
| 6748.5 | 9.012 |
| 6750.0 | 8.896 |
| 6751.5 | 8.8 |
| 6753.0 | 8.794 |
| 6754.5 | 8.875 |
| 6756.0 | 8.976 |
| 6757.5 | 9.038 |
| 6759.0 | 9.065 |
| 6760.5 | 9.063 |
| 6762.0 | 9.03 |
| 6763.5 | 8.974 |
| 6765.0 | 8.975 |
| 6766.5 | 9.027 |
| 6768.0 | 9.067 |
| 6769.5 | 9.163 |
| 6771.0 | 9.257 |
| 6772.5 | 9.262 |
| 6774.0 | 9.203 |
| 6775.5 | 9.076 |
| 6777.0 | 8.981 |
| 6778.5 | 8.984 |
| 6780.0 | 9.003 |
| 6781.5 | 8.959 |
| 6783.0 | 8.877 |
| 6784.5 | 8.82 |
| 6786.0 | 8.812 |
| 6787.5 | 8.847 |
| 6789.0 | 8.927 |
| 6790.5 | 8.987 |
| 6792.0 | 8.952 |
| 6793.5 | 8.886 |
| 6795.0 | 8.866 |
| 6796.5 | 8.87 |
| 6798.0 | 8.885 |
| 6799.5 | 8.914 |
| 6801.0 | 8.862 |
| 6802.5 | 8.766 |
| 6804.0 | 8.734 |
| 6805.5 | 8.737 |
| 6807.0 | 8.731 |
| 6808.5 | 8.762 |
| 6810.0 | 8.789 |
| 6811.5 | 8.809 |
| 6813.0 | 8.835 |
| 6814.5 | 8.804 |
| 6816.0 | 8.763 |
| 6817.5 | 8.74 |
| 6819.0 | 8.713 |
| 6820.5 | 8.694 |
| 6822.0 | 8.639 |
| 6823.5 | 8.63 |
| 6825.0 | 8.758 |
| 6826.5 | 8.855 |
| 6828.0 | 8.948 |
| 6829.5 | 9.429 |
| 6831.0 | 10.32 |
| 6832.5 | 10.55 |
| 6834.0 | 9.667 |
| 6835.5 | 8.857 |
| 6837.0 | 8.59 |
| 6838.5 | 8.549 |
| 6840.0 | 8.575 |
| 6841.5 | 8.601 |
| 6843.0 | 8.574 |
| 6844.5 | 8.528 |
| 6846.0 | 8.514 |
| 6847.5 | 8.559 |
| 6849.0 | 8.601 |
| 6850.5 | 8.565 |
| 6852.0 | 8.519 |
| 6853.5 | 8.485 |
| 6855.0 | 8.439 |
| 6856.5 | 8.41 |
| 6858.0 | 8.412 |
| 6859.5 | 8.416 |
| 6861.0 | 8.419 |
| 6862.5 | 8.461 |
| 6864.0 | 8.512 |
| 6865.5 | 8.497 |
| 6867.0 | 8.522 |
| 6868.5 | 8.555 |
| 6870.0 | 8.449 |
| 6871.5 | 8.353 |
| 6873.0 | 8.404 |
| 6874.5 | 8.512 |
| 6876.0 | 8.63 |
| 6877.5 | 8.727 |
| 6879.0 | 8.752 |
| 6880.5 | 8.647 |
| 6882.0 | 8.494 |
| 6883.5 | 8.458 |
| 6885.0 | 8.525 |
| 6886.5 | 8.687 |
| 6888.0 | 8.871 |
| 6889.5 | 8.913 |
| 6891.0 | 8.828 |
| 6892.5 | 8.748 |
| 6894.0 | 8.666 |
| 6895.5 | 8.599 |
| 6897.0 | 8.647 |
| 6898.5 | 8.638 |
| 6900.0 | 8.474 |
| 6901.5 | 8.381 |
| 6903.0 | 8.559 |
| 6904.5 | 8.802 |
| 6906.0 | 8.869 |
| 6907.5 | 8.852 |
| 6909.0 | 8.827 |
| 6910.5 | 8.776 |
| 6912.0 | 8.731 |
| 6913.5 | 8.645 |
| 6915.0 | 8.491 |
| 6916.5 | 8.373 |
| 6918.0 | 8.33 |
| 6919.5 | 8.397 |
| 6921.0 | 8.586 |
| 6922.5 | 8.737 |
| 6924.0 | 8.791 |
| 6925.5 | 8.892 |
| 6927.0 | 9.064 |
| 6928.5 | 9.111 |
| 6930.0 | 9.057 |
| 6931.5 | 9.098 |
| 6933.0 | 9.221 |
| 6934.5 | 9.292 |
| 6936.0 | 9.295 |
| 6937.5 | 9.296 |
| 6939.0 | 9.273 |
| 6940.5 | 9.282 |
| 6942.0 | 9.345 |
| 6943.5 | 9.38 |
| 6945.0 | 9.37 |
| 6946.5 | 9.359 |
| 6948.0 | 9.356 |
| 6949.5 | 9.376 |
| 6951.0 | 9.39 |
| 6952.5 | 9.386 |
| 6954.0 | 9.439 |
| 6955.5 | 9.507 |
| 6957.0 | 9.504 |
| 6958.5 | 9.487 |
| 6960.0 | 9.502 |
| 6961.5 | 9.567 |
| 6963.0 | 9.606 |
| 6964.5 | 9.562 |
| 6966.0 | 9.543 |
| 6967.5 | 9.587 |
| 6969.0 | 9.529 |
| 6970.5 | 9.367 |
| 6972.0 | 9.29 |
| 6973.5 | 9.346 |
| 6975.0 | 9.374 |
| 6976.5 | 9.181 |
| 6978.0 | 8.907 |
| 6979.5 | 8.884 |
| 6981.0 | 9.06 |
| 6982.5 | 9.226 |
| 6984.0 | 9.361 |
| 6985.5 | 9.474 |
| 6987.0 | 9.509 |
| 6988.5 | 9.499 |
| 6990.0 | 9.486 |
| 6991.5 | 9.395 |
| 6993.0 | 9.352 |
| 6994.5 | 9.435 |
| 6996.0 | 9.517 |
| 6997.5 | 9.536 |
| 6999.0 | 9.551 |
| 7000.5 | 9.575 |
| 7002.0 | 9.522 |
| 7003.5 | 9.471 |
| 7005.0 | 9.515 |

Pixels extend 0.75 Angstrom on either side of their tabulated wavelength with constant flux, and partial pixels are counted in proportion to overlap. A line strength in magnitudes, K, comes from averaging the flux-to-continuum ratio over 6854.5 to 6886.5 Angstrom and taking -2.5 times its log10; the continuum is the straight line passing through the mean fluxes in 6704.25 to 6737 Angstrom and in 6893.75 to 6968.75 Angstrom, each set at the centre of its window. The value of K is 0.073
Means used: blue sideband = 9.23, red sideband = 9.05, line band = 8.51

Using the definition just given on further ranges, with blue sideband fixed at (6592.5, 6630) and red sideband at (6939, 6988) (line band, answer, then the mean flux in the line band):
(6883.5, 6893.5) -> 0.085 mag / 8.74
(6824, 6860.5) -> 0.080 mag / 8.82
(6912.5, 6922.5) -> 0.112 mag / 8.5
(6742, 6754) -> 0.077 mag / 8.93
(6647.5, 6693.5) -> 0.015 mag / 9.53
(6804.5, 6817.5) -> 0.089 mag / 8.78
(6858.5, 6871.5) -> 0.121 mag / 8.47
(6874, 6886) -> 0.104 mag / 8.6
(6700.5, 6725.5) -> 0.043 mag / 9.24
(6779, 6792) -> 0.075 mag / 8.91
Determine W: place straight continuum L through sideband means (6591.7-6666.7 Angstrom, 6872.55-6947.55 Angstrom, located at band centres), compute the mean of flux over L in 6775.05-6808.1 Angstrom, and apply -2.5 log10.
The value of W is 0.036 mag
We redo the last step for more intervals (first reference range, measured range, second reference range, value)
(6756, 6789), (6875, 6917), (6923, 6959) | 0.07 mag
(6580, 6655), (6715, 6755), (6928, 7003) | 0.06 mag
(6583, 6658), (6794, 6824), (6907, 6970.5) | 0.07 mag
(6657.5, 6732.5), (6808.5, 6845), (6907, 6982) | 0.04 mag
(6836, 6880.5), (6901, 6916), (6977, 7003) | 0.02 mag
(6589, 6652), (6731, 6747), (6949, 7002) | 0.05 mag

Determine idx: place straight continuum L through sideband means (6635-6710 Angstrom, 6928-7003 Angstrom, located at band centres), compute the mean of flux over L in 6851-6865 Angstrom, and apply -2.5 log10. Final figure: 0.119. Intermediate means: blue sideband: 9.53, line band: 8.46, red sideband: 9.37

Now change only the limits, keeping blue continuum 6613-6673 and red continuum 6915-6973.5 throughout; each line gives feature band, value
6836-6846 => 0.10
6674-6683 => 0.04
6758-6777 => 0.05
